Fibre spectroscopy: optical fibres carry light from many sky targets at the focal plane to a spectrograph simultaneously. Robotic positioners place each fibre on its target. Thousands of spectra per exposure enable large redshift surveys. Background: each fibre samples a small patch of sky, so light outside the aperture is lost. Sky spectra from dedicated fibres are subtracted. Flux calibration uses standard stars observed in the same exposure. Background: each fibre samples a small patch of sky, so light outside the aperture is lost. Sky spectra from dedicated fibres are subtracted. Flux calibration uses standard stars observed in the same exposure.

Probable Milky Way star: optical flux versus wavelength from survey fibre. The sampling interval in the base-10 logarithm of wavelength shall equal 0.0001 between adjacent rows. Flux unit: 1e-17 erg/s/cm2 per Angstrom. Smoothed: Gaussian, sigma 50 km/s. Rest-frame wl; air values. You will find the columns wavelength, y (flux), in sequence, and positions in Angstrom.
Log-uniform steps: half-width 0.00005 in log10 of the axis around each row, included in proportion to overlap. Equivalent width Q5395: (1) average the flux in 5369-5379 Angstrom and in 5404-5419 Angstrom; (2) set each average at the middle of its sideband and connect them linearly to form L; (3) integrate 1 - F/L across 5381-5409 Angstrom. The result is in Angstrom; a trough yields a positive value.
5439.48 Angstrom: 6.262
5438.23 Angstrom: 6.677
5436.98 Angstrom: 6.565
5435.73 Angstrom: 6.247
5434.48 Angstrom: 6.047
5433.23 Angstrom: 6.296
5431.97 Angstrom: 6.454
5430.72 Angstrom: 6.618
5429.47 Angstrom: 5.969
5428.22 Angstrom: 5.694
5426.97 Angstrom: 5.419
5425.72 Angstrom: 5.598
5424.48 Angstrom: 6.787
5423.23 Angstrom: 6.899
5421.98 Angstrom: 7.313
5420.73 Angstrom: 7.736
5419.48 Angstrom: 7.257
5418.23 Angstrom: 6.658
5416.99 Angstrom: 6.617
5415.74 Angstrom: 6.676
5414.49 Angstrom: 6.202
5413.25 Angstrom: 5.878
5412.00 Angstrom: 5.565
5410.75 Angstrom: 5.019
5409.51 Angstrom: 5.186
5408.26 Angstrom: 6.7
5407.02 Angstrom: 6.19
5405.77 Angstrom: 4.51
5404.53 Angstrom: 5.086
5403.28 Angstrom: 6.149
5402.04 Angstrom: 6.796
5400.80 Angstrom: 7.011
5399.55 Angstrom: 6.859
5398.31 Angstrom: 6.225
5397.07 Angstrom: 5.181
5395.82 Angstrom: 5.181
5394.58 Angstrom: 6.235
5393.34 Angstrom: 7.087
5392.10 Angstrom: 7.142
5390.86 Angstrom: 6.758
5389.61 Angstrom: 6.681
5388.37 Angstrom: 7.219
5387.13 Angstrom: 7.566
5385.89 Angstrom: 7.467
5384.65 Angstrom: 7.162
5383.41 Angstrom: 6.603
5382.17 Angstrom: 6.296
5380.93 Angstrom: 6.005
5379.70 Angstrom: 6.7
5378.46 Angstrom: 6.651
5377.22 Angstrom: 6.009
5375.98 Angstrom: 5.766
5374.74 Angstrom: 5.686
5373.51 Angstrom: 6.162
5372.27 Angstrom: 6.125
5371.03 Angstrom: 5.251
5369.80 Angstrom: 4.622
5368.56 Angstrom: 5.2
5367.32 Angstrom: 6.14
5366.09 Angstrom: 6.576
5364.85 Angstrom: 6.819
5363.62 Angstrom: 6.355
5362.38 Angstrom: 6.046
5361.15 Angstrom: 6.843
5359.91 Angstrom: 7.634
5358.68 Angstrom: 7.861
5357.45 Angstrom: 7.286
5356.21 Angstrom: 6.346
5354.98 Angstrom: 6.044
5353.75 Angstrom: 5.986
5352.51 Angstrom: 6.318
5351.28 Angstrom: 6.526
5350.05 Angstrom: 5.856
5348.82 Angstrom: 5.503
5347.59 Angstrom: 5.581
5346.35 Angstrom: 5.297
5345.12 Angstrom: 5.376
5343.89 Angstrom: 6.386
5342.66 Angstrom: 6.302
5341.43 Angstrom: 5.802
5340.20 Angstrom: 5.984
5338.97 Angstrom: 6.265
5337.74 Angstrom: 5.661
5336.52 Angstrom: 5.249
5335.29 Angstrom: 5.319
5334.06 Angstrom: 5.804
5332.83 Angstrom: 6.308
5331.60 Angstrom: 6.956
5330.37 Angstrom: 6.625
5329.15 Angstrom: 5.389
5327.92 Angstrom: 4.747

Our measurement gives -3.0 Angstrom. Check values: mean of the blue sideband 5.77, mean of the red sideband 5.88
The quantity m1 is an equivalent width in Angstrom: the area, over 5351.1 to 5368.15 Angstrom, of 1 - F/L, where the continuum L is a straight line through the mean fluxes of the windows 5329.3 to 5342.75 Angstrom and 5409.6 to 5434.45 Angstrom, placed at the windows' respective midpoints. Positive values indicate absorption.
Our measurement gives -1.5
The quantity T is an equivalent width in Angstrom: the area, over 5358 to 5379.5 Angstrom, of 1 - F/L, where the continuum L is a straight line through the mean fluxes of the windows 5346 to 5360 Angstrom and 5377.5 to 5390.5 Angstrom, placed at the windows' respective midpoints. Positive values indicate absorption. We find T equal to 1.1 Angstrom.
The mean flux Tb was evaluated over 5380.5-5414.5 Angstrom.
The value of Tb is 6.29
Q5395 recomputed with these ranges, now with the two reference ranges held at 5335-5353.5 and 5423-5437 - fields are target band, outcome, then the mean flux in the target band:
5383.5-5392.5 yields -1.6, 7.11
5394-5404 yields -0.2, 6.19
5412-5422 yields -0.9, 6.68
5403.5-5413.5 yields 0.9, 5.52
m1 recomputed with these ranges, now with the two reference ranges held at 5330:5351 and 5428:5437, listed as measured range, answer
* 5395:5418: 0.7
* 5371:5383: -0.2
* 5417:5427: -0.9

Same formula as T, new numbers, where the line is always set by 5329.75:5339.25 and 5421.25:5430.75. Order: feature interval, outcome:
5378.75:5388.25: -1.1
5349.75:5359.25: -0.7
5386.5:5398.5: -0.7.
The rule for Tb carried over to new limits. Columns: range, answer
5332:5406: 6.23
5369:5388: 6.28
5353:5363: 6.75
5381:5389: 6.98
